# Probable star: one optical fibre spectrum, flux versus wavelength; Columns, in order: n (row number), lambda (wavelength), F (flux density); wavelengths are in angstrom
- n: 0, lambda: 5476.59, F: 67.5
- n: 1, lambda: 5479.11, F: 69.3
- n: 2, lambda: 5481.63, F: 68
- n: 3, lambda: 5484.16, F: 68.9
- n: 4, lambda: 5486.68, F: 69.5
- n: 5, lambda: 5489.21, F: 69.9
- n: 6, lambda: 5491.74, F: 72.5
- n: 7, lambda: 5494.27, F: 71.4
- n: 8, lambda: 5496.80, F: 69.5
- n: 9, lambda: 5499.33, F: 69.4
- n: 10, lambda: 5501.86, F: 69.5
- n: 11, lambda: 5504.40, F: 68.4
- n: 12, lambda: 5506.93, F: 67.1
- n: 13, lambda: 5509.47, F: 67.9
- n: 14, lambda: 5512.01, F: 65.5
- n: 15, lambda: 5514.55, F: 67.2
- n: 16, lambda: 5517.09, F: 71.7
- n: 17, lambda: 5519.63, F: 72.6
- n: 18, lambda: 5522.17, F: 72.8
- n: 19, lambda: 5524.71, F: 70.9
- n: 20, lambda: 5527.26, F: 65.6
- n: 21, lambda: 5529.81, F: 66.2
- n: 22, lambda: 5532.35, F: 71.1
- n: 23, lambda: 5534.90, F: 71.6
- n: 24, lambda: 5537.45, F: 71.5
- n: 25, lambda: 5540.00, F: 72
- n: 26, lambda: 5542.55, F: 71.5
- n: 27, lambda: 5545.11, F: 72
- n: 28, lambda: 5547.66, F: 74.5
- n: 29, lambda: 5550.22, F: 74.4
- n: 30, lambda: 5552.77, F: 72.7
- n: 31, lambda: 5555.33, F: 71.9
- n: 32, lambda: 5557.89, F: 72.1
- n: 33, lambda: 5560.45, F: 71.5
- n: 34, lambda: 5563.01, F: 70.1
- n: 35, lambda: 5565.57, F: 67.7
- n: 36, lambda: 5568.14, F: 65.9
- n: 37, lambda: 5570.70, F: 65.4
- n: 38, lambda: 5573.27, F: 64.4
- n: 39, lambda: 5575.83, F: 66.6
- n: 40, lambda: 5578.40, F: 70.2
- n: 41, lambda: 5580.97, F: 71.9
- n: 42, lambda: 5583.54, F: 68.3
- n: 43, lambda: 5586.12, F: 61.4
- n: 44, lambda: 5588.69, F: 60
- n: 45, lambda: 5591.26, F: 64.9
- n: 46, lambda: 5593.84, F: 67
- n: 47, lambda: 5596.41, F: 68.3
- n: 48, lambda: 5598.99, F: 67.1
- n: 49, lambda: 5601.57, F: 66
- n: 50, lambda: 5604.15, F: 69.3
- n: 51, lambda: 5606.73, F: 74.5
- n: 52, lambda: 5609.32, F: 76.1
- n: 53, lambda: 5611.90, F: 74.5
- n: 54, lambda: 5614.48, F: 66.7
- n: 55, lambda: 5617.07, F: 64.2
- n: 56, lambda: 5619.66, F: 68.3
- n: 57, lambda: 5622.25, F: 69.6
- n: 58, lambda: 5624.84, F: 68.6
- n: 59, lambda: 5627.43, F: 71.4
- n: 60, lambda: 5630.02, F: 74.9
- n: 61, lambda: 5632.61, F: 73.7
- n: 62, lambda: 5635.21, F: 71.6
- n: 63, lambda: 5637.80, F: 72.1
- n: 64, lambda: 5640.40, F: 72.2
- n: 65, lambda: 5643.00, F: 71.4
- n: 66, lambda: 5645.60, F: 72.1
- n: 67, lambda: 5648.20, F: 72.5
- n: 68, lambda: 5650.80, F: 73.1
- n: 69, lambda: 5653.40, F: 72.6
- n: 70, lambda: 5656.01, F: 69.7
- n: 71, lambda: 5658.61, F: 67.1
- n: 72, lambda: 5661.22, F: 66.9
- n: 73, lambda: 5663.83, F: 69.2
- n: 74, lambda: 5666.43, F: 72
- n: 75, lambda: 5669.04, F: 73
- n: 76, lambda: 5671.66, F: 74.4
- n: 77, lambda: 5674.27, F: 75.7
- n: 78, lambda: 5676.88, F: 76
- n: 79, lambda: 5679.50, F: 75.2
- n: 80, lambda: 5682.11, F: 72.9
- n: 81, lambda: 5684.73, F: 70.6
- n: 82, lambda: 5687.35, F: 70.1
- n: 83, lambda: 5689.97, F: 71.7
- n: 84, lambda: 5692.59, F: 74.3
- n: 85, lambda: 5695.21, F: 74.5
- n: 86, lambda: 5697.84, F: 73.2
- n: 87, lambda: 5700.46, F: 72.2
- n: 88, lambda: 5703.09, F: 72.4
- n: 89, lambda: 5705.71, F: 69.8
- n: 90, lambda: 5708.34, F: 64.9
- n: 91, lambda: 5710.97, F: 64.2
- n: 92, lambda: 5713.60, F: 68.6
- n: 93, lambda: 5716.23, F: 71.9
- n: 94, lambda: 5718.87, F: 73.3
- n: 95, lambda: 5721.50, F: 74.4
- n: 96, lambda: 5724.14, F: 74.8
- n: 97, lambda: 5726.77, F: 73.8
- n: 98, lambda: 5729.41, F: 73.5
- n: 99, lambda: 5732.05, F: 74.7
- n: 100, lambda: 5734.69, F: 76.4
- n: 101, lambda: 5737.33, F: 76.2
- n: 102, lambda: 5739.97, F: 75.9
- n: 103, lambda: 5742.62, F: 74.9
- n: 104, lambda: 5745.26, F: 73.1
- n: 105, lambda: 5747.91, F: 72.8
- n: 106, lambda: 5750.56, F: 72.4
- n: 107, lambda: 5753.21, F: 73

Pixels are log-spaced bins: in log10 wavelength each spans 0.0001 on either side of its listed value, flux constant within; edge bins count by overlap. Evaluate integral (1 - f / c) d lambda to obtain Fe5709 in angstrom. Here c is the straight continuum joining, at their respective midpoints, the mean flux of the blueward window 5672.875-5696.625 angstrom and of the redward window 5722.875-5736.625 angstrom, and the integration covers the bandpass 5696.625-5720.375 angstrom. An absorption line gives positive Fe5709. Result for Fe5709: 1.3 angstrom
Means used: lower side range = 73.4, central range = 70.1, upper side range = 74.7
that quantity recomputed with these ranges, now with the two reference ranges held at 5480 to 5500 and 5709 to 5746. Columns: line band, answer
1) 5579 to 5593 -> 1.1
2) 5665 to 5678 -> -0.3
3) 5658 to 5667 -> 0.4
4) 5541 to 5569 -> -0.2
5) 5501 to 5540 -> 0.5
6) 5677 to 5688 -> 0.0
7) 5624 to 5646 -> -0.1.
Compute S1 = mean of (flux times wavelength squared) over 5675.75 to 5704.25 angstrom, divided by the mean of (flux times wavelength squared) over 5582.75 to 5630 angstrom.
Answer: 1.10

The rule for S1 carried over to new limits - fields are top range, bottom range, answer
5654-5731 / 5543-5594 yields 1.09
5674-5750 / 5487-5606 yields 1.12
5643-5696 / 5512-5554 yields 1.07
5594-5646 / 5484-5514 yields 1.07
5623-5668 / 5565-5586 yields 1.09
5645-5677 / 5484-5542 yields 1.08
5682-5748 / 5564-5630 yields 1.11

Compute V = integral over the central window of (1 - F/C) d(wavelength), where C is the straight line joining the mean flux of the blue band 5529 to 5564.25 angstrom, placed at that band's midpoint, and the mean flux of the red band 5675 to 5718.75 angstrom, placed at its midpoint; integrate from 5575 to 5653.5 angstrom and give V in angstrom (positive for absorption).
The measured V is 2.1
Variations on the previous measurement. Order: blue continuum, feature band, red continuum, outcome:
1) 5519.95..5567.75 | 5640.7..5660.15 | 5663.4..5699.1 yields 0.4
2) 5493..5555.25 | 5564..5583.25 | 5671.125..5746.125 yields 0.9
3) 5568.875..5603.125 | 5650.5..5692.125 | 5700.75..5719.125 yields -2.2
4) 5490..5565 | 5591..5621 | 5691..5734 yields 0.9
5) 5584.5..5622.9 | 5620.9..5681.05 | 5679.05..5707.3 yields -1.5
